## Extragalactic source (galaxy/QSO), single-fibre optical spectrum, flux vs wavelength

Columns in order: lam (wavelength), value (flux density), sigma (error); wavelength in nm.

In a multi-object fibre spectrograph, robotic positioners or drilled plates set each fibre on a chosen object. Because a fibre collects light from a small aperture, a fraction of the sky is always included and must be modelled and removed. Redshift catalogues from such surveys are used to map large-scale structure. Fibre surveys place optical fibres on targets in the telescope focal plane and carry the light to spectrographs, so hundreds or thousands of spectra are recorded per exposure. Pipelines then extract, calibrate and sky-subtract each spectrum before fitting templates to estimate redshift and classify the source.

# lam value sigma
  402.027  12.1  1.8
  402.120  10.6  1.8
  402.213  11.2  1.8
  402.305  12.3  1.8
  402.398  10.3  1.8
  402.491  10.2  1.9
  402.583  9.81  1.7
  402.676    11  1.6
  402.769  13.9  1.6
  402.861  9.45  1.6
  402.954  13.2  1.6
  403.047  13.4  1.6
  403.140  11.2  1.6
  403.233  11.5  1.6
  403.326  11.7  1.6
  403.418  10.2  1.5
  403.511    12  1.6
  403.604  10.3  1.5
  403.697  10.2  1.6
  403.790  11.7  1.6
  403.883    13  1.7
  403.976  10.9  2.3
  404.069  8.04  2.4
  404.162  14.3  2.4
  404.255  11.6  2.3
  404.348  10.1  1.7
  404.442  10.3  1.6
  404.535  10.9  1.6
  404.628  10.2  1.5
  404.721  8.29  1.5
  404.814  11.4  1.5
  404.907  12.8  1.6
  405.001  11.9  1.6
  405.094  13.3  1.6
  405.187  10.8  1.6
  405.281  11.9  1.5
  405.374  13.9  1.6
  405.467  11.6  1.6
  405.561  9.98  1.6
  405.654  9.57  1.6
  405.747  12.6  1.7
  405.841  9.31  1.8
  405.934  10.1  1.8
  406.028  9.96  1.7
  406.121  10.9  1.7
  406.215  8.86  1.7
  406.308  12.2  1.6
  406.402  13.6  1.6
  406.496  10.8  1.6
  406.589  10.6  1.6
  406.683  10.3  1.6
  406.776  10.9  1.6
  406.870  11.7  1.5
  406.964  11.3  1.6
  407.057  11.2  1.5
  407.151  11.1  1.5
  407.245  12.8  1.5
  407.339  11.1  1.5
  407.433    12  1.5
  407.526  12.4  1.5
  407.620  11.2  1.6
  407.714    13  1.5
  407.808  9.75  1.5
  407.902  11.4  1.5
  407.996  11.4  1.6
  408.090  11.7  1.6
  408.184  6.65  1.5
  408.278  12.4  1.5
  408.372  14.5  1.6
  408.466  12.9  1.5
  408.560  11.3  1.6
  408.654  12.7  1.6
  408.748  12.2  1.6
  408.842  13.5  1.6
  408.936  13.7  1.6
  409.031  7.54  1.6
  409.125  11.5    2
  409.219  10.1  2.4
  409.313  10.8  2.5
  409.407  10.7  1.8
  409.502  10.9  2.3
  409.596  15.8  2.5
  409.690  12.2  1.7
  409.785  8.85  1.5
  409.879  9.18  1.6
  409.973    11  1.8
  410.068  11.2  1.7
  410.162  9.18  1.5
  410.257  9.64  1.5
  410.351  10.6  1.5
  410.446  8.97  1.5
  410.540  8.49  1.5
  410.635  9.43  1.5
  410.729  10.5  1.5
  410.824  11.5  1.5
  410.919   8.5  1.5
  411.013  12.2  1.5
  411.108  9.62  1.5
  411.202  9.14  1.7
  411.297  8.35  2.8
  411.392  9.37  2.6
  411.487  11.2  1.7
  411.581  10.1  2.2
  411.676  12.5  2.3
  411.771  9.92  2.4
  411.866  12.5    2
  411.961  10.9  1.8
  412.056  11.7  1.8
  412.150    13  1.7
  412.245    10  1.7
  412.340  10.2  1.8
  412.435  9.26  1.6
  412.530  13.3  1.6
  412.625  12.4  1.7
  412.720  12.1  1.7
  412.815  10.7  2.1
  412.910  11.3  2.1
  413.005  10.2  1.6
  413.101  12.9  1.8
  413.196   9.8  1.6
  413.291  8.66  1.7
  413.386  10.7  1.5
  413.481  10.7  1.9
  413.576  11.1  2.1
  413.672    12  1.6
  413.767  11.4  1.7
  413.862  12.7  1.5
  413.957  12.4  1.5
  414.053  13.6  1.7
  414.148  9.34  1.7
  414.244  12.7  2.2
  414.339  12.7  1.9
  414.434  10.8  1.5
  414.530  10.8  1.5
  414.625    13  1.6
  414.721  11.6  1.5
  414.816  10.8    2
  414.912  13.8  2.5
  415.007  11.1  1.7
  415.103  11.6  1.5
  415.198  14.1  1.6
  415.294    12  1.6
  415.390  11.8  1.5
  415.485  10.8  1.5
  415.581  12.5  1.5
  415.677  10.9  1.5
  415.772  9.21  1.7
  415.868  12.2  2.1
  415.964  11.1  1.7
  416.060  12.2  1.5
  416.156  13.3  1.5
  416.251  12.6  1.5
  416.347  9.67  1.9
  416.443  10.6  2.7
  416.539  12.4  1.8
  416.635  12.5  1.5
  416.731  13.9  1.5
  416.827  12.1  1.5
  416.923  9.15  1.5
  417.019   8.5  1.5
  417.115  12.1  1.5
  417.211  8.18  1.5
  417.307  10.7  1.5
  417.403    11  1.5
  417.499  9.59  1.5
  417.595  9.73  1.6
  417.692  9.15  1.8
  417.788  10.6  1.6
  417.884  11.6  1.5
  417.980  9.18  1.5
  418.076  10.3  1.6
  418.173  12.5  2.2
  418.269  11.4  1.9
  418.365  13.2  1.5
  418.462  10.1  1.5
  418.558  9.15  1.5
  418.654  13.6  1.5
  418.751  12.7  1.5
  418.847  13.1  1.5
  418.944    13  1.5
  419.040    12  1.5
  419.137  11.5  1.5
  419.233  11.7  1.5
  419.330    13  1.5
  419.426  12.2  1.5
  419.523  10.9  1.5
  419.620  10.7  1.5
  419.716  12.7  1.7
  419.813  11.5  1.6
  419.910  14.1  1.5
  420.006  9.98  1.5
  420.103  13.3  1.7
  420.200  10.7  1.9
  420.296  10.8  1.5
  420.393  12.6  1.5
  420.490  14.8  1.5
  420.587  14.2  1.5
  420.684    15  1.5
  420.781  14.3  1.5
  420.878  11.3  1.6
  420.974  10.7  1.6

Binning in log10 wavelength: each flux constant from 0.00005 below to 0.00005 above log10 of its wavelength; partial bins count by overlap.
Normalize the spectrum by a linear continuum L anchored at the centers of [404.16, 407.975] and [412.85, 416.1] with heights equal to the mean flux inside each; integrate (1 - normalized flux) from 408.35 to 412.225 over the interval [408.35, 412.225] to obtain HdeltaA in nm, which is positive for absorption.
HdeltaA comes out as 0.17 nm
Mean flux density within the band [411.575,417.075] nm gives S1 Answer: 11.5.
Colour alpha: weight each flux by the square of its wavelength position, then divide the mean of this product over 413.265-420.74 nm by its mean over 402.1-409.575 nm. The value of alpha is 1.1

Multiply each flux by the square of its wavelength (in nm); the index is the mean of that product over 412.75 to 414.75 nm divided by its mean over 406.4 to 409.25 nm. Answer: 1.02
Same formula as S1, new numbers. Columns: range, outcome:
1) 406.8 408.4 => 11.5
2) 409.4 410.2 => 11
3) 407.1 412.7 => 11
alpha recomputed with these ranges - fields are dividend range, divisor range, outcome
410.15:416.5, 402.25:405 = 1.04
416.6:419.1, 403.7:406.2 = 1.07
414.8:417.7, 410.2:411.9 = 1.15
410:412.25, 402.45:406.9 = 0.96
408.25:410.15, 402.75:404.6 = 1.05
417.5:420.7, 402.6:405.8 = 1.11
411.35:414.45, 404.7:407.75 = 1.03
